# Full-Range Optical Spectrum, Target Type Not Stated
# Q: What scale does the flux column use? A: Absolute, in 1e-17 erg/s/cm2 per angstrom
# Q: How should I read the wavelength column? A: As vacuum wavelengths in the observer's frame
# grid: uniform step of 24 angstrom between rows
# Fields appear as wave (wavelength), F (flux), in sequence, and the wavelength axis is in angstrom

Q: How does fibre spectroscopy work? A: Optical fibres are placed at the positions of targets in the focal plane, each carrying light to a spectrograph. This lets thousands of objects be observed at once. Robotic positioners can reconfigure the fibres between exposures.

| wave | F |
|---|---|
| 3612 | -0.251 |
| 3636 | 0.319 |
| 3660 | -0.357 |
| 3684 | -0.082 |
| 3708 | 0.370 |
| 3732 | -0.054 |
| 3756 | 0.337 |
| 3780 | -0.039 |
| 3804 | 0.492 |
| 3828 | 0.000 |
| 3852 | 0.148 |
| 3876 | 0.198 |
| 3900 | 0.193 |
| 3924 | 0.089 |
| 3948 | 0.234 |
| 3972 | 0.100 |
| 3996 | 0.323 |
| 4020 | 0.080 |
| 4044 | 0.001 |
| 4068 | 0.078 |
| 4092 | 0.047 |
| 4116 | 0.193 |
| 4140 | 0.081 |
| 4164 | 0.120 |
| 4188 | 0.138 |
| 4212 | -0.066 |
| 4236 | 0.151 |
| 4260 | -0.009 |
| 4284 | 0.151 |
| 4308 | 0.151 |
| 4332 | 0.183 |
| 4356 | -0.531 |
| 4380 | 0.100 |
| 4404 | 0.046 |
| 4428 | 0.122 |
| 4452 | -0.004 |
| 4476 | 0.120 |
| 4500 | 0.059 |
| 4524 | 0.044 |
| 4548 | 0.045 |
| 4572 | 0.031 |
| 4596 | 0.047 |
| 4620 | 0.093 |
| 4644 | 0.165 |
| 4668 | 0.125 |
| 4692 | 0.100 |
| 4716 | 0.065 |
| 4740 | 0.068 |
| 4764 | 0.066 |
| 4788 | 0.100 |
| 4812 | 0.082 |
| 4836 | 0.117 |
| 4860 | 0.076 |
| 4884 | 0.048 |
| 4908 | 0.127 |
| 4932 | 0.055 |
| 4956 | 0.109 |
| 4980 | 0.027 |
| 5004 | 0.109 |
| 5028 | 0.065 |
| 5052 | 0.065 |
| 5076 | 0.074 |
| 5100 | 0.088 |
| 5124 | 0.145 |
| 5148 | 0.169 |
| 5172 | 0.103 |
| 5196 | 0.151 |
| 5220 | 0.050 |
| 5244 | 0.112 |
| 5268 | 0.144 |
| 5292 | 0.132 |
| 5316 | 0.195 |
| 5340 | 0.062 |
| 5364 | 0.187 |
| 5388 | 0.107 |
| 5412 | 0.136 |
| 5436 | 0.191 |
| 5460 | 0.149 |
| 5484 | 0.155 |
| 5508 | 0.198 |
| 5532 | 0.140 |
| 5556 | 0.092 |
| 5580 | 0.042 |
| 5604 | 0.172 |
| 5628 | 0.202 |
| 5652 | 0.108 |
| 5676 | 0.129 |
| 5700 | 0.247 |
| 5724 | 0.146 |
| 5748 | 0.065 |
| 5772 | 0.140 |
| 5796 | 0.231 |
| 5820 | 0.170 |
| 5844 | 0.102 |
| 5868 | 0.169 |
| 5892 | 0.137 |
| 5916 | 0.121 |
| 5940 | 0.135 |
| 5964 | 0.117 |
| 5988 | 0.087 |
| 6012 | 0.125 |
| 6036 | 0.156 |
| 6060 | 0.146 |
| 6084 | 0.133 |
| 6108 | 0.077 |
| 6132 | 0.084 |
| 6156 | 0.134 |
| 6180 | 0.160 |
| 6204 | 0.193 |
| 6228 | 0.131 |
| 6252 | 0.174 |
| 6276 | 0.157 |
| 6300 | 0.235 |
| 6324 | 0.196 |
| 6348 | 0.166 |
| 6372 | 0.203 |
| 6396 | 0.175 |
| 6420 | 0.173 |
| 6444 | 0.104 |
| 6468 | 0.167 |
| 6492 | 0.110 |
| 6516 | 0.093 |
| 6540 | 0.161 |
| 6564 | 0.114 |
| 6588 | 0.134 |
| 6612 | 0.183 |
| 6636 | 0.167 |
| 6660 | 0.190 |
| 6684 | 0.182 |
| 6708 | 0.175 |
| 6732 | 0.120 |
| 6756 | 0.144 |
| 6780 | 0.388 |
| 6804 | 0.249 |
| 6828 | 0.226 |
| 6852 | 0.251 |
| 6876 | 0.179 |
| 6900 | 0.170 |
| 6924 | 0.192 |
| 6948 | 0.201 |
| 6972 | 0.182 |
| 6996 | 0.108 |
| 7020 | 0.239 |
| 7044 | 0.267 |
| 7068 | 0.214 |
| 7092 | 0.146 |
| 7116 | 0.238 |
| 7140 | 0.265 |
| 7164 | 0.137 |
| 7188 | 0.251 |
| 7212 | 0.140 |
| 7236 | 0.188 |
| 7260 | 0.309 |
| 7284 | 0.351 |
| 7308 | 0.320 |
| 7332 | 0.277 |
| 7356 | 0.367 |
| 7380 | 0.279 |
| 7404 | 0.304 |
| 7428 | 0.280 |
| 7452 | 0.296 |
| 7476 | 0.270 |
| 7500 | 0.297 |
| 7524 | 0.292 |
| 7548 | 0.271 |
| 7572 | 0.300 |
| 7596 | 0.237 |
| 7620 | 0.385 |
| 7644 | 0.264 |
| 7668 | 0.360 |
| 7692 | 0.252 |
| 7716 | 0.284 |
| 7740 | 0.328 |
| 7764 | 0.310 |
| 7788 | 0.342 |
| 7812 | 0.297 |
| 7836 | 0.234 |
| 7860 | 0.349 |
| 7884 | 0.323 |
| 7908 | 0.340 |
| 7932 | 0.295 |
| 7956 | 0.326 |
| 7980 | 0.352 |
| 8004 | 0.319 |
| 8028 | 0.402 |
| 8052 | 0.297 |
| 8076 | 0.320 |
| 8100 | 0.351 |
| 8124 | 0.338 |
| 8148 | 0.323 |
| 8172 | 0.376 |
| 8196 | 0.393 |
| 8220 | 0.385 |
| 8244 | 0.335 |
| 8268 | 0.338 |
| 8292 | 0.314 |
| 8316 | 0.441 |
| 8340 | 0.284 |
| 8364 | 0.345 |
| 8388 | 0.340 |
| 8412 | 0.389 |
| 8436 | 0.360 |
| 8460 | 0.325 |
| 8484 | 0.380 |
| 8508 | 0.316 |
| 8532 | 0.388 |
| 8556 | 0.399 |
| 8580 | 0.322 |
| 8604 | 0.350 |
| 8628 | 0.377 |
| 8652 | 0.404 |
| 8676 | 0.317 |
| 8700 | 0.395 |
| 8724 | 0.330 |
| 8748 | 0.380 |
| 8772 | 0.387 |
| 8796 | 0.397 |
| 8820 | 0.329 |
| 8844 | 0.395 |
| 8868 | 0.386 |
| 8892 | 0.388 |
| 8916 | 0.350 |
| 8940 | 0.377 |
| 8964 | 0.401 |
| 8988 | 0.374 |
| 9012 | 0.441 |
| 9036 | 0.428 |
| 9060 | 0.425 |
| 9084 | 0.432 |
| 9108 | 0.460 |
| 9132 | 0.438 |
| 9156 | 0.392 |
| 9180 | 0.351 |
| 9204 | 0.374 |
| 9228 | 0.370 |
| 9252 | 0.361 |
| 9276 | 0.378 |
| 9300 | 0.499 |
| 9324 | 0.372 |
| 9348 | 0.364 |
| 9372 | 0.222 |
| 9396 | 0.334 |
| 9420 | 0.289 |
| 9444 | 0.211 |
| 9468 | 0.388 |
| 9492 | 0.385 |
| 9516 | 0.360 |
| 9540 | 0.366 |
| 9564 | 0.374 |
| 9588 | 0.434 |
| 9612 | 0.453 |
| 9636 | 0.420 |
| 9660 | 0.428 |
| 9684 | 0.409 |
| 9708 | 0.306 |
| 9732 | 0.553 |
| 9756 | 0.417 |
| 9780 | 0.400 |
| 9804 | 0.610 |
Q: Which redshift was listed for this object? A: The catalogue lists 0.82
